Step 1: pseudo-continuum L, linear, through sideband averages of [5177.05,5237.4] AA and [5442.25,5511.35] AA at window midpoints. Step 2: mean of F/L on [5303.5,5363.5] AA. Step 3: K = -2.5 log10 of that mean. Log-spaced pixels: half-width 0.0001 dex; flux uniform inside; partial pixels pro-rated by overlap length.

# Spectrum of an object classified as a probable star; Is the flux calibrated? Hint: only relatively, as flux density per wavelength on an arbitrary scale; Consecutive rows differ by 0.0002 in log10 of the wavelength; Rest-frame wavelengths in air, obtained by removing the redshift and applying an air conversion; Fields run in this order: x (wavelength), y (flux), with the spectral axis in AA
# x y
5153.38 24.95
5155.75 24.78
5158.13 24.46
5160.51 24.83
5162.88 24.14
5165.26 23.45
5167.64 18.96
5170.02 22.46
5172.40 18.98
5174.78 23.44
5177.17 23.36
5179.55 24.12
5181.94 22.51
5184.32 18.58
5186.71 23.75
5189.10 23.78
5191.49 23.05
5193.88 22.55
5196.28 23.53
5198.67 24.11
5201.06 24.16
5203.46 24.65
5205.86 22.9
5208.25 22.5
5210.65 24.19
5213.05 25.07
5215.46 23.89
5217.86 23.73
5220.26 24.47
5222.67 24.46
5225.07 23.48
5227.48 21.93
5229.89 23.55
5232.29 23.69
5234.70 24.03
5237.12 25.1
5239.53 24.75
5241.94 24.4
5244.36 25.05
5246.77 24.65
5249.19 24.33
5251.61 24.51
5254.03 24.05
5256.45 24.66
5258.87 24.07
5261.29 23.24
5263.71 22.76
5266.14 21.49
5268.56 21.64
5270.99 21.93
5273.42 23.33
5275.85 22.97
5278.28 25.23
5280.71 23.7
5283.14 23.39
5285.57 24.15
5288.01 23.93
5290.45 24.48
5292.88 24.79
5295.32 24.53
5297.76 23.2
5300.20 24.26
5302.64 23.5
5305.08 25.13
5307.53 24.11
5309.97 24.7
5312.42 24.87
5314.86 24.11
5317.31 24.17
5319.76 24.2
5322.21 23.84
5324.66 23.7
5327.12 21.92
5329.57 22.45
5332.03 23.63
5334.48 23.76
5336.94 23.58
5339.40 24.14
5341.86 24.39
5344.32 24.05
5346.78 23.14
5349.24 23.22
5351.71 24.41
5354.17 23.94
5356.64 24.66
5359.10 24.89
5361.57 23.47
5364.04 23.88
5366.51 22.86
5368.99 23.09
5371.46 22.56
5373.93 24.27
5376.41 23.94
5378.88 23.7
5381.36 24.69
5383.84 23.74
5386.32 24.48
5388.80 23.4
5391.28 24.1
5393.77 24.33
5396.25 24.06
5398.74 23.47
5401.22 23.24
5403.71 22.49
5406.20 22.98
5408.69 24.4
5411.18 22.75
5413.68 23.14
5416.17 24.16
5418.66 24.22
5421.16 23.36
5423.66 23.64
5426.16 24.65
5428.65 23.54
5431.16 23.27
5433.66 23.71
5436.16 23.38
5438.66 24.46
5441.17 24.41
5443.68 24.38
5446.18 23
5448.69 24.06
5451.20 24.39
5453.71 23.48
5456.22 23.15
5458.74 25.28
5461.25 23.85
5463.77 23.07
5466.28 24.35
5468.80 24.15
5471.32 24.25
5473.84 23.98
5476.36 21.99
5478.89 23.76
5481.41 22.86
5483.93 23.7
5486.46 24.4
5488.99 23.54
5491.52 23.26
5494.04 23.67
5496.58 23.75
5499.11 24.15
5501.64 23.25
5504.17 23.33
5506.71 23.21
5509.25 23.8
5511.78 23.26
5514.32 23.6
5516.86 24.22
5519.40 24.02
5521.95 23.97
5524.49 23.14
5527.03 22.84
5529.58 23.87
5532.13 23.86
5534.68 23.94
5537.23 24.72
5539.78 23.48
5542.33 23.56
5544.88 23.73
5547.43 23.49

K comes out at -0.02 mag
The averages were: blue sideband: 23.5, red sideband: 23.7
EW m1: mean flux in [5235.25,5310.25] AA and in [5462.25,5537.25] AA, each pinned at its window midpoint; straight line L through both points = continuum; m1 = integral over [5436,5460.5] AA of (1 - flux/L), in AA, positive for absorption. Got -0.3 AA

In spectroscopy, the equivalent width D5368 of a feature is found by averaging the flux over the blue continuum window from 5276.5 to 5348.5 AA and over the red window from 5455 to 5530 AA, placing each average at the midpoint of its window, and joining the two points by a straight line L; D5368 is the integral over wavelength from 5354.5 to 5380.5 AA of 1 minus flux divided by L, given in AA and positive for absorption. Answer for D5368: 0.1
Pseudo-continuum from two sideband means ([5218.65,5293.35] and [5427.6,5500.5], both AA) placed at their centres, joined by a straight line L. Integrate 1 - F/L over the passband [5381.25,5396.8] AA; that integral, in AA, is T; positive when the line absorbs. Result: -0.2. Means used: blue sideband 23.8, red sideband 23.8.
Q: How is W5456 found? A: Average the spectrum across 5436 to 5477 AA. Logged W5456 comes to 23.9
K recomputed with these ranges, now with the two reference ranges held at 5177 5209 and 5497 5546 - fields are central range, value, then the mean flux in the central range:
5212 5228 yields -0.04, 23.9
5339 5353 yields -0.02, 23.9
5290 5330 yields -0.03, 24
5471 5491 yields 0.00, 23.5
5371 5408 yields -0.01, 23.7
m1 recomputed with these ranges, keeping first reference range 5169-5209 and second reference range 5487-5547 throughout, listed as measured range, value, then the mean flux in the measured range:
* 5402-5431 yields -0.17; 23.6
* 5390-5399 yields -0.26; 24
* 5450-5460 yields -0.24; 24.1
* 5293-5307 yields -0.63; 24.2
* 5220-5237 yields -0.55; 23.7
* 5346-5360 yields -0.48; 24.1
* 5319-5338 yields -0.13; 23.4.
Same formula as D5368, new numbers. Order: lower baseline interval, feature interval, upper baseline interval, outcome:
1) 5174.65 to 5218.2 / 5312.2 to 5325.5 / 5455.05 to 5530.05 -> -0.36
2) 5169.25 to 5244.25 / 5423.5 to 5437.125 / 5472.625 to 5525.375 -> -0.10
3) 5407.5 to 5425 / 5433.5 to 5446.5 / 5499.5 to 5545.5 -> -0.17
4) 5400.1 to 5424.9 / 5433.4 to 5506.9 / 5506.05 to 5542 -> -0.53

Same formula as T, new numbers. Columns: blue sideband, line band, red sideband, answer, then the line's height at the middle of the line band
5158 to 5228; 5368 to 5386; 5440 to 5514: -0.18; 23.5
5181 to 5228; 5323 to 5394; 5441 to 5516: -0.49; 23.6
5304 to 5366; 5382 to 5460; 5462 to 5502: -0.09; 23.8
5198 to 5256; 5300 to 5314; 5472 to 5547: -0.28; 23.9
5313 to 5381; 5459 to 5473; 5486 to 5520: -0.21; 23.7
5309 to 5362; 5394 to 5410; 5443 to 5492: 0.21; 23.8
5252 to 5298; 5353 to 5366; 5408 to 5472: -0.20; 23.7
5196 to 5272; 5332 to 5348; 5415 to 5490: -0.02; 23.8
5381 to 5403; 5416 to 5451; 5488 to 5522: -0.13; 23.8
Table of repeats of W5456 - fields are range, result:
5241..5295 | 23.8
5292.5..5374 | 23.8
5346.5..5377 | 23.7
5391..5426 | 23.6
